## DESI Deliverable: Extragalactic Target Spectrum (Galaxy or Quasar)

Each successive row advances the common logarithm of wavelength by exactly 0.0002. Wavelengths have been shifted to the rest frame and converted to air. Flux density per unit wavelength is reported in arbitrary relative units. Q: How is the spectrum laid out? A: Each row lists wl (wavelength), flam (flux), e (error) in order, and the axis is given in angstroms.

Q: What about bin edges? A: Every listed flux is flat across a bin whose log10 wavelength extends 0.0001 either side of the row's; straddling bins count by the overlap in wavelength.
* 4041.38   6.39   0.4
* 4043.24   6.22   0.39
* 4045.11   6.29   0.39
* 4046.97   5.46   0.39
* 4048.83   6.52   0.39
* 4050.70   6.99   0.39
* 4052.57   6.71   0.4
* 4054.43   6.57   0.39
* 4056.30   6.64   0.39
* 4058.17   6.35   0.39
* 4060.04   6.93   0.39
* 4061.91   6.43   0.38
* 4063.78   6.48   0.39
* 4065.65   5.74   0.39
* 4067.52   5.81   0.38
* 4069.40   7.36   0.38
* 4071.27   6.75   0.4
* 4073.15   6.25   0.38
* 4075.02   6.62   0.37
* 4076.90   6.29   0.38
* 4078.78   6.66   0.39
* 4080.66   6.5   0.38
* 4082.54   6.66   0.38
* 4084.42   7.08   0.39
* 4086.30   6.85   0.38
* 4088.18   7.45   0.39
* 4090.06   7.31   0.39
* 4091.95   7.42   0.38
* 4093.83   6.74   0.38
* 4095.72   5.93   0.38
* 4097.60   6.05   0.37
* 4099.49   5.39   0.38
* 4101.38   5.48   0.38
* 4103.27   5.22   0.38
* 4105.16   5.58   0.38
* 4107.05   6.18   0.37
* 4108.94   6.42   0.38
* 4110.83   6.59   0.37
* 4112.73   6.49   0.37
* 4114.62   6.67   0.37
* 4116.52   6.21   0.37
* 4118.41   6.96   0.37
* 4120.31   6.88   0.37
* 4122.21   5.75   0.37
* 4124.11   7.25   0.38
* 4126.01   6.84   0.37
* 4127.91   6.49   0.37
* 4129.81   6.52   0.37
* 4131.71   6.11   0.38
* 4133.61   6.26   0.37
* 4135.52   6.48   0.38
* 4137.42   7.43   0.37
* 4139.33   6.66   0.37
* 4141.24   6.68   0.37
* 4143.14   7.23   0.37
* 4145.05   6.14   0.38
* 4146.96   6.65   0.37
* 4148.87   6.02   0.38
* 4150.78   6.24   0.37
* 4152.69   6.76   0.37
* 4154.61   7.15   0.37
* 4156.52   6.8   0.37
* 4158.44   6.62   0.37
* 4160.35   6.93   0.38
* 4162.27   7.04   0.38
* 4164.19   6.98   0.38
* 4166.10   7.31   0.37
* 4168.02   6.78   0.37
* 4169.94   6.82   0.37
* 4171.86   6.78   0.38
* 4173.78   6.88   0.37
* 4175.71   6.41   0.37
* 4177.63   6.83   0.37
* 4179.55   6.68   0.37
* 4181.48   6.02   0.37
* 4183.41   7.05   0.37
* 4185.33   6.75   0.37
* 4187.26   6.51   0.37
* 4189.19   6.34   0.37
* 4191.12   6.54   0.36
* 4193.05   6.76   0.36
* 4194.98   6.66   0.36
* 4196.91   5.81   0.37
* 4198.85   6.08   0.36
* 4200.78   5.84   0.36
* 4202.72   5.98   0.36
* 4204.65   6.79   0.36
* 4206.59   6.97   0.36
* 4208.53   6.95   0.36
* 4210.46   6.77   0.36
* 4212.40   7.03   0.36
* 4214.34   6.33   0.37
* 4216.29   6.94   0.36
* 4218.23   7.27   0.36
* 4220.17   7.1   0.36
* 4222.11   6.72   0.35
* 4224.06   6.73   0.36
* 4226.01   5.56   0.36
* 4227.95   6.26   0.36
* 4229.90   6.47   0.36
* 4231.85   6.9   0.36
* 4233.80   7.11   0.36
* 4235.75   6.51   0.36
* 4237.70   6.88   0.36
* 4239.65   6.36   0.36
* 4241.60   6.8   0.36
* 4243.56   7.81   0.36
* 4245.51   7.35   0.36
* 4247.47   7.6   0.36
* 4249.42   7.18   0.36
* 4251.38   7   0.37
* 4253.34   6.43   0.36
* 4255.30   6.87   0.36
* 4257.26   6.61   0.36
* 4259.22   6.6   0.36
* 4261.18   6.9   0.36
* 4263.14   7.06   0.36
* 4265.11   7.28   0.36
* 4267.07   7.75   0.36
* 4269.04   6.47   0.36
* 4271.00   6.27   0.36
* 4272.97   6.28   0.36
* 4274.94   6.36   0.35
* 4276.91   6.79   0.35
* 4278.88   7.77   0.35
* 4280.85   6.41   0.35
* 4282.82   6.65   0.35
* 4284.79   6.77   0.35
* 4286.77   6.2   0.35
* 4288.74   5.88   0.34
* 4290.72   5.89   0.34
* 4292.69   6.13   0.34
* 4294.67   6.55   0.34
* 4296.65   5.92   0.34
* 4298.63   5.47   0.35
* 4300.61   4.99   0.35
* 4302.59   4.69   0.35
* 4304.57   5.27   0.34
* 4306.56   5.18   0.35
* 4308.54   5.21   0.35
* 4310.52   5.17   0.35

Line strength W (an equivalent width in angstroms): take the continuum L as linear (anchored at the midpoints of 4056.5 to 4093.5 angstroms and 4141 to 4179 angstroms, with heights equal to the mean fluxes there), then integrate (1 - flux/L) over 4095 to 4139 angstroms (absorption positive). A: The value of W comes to 2.6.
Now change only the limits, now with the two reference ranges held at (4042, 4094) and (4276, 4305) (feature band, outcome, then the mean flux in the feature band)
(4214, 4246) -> -2.7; 6.77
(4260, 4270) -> -1.5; 7.08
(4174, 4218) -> -1.7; 6.56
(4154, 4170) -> -1.4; 6.94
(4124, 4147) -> -0.7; 6.65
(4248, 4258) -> -1.1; 6.86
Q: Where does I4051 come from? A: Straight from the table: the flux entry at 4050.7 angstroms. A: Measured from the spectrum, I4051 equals 6.99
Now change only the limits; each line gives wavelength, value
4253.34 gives 6.43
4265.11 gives 7.28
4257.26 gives 6.61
